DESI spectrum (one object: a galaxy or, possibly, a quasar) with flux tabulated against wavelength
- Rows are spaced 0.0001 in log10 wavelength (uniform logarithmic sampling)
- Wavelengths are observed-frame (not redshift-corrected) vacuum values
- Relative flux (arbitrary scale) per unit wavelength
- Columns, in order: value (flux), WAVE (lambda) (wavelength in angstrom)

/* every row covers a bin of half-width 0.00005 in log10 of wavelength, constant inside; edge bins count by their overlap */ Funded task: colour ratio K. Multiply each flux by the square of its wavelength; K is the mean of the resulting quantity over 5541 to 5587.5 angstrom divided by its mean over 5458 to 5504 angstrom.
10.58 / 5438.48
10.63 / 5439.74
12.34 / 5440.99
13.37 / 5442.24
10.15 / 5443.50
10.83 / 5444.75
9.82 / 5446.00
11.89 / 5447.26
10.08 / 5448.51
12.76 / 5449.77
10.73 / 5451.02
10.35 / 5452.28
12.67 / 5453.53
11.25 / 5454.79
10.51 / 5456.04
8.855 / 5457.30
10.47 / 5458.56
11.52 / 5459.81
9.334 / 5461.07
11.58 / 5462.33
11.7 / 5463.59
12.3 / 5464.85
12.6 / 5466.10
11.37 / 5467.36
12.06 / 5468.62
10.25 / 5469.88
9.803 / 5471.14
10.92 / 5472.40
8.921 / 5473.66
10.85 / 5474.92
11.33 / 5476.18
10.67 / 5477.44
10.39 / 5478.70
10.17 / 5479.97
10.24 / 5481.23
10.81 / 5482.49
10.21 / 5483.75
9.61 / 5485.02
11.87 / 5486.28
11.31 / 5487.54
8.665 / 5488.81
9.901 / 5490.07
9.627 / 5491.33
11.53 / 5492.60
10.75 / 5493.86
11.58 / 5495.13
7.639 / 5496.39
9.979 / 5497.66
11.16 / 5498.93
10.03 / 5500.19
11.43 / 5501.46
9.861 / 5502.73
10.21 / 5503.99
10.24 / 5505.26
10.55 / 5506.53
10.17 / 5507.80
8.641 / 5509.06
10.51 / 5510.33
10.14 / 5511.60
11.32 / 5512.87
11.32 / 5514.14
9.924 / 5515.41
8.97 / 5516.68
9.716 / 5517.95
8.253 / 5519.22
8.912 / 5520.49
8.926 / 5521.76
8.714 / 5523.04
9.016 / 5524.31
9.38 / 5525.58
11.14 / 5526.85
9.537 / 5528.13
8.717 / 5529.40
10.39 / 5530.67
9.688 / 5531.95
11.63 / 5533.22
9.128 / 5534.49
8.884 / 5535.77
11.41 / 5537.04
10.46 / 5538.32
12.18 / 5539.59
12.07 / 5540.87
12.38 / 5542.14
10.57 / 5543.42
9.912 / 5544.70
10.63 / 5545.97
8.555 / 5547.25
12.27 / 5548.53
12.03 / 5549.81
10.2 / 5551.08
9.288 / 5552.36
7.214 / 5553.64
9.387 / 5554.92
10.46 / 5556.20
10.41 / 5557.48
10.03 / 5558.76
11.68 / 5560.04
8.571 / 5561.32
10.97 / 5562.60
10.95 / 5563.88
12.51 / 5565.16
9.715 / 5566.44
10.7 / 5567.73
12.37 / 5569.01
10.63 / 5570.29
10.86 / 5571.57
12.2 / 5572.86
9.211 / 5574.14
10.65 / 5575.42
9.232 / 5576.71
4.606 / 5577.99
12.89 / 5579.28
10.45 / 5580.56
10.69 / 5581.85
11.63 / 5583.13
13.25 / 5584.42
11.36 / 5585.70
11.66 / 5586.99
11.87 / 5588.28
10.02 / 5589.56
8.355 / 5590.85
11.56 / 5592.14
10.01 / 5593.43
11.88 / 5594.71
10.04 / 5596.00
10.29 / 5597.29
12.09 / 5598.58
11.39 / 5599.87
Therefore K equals 1.03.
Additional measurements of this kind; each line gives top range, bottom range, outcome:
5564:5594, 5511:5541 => 1.10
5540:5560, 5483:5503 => 1.03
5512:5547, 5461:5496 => 0.96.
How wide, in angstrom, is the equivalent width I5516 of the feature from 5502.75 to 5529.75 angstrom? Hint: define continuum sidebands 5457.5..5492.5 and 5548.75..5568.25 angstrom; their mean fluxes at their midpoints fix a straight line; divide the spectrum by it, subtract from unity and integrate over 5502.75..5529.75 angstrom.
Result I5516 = 1.9 angstrom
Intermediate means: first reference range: 10.7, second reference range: 10.3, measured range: 9.74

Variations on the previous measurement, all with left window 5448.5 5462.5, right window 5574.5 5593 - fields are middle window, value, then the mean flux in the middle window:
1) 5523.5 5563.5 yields 1.5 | 10.3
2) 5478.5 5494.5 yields 0.6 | 10.4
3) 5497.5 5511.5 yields 0.6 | 10.3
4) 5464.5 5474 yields -0.2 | 11.1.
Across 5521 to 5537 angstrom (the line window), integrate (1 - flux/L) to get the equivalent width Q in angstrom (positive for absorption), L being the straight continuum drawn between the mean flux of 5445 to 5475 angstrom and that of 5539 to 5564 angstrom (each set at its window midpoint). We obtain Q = 1.4 angstrom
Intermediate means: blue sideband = 10.9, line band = 9.66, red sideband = 10.5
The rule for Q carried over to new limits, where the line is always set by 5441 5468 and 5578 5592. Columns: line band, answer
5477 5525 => 4.4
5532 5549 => 0.4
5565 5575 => 0.0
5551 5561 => 1.1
